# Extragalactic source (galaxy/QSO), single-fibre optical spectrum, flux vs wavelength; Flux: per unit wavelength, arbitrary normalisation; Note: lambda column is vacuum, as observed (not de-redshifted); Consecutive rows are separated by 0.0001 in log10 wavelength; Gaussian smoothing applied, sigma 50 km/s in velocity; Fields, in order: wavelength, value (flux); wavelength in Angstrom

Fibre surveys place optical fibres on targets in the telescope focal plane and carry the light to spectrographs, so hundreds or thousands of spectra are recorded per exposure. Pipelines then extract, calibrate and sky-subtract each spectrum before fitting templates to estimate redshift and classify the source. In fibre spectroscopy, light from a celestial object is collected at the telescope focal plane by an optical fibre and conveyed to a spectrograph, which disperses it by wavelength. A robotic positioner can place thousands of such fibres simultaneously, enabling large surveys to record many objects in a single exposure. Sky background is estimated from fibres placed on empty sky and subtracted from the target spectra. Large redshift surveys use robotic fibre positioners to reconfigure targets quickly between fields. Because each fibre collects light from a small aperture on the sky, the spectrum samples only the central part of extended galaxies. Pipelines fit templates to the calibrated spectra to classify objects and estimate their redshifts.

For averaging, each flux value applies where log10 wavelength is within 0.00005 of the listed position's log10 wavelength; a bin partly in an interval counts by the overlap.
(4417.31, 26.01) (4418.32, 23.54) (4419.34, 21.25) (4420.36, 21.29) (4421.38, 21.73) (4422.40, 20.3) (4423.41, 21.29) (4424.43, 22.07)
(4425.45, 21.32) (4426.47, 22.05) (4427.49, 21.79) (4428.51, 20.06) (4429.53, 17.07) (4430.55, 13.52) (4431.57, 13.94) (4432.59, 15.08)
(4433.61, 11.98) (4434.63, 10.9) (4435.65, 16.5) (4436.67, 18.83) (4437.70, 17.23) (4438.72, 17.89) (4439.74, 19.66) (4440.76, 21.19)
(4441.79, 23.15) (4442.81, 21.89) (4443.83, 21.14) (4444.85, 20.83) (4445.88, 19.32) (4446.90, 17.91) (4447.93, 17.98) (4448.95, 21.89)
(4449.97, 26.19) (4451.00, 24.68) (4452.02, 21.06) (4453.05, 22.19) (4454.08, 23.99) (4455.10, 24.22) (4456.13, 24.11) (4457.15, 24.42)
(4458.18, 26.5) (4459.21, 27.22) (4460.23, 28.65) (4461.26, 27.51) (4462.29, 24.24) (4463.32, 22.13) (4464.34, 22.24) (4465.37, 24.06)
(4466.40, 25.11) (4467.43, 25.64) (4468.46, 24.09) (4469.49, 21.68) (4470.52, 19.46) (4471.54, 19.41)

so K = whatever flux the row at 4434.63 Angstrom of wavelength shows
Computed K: 10.9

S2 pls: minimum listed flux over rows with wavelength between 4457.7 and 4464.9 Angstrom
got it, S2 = 22.13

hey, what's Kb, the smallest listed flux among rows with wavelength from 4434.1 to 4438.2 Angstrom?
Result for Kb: 10.9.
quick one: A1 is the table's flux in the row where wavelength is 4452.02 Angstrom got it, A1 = 21.06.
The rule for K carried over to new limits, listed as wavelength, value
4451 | 24.68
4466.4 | 25.11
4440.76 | 21.19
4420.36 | 21.29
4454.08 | 23.99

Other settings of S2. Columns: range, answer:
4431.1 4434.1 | 11.98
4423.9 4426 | 21.32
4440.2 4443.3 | 21.19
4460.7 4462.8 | 24.24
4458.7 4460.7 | 27.22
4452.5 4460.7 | 22.19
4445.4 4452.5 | 17.91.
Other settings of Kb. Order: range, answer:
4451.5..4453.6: 21.06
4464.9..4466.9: 24.06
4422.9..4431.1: 13.52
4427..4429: 20.06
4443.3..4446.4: 19.32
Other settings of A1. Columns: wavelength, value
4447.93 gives 17.98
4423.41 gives 21.29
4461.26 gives 27.51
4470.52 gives 19.46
